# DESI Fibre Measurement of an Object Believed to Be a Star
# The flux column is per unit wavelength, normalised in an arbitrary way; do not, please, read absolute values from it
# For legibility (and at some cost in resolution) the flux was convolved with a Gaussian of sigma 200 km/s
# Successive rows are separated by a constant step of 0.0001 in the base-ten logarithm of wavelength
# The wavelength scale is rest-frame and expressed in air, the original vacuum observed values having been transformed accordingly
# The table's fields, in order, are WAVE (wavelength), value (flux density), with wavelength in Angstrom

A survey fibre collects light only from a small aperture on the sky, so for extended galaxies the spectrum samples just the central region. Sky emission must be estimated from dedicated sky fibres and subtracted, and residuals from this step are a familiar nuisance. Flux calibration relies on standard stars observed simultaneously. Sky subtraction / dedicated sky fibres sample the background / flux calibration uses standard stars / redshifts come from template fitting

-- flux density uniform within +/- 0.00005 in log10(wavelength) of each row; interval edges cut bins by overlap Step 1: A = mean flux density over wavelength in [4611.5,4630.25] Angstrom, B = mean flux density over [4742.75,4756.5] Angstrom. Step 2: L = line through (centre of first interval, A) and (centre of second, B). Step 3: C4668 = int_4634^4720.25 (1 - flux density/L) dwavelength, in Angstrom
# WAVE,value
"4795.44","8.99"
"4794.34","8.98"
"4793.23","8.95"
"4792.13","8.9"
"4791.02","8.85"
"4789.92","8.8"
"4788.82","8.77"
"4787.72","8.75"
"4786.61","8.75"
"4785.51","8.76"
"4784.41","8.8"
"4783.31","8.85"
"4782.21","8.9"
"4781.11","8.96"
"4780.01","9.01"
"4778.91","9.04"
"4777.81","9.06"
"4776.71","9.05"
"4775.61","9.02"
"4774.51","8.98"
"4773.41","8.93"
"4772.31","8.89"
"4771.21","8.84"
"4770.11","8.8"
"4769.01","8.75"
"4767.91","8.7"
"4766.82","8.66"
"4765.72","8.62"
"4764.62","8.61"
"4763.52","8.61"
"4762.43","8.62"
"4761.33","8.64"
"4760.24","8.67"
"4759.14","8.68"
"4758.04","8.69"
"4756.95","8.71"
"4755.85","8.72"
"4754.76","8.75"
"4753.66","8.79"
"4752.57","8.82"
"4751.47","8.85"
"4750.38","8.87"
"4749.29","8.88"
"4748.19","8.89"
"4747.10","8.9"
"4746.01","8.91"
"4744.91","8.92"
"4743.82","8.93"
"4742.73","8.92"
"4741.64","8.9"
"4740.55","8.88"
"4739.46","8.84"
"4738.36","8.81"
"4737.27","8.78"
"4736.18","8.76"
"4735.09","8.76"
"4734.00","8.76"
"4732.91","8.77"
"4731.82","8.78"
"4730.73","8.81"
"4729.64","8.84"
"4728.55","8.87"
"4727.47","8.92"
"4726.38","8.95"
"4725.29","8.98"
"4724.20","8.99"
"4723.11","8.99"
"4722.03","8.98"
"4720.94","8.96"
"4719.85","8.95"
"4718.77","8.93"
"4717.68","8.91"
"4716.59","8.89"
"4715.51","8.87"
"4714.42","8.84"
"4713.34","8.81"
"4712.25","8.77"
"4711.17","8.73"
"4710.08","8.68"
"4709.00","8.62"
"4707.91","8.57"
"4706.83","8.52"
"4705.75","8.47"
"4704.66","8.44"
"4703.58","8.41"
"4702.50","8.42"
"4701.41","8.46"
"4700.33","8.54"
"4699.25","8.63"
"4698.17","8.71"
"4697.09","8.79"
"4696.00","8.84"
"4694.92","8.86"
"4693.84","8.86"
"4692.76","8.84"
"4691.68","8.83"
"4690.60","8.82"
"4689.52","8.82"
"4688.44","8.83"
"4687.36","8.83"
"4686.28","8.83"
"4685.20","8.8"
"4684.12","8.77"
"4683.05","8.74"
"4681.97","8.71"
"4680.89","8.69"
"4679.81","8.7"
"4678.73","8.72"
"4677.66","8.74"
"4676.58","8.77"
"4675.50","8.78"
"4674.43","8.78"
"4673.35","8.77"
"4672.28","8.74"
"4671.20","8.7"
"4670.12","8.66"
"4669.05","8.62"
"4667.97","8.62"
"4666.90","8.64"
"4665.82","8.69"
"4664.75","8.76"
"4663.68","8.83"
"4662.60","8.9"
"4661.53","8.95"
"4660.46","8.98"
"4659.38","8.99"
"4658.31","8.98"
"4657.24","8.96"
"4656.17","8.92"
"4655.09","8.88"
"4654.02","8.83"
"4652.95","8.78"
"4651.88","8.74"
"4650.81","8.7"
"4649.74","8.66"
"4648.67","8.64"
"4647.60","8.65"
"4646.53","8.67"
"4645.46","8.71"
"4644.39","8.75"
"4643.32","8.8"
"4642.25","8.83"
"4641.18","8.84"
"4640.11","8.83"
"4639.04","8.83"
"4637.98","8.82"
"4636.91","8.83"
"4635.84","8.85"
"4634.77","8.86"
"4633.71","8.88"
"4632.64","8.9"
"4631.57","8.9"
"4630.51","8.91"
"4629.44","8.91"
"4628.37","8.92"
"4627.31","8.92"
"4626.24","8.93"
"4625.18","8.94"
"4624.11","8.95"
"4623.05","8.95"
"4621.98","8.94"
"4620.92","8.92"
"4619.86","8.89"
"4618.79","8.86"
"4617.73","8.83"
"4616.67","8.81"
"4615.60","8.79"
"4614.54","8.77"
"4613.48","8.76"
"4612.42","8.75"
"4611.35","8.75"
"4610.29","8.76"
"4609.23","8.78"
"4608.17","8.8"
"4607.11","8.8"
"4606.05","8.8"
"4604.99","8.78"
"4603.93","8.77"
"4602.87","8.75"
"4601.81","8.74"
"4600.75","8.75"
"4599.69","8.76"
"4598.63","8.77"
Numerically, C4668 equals 1.0 Angstrom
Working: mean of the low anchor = 8.87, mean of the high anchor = 8.85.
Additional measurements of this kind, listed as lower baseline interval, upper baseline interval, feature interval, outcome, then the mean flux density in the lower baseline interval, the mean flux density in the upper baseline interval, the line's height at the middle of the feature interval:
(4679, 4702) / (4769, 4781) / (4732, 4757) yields 0.1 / 8.75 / 8.95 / 8.88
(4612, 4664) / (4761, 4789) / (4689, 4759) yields 0.3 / 8.85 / 8.82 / 8.83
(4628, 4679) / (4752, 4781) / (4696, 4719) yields 0.3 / 8.8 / 8.79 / 8.8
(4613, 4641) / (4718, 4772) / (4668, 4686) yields 0.2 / 8.87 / 8.82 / 8.85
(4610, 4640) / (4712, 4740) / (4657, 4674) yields 0.1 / 8.86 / 8.87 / 8.86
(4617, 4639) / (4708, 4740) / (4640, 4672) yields 0.4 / 8.9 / 8.84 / 8.88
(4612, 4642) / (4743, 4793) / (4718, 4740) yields -0.1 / 8.87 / 8.82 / 8.83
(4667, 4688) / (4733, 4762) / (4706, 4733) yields -0.2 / 8.73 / 8.81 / 8.78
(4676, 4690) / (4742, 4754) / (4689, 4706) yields 0.2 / 8.76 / 8.89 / 8.79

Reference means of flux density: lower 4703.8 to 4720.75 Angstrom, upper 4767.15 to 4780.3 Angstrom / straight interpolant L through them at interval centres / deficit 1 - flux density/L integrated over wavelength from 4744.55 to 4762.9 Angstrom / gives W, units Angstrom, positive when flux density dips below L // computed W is 0.15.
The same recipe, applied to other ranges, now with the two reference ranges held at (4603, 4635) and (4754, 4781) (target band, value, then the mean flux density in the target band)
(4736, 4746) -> -0.1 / 8.86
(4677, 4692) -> 0.1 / 8.77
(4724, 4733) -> -0.1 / 8.88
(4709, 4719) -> 0.0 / 8.81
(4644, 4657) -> 0.1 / 8.75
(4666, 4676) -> 0.1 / 8.7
